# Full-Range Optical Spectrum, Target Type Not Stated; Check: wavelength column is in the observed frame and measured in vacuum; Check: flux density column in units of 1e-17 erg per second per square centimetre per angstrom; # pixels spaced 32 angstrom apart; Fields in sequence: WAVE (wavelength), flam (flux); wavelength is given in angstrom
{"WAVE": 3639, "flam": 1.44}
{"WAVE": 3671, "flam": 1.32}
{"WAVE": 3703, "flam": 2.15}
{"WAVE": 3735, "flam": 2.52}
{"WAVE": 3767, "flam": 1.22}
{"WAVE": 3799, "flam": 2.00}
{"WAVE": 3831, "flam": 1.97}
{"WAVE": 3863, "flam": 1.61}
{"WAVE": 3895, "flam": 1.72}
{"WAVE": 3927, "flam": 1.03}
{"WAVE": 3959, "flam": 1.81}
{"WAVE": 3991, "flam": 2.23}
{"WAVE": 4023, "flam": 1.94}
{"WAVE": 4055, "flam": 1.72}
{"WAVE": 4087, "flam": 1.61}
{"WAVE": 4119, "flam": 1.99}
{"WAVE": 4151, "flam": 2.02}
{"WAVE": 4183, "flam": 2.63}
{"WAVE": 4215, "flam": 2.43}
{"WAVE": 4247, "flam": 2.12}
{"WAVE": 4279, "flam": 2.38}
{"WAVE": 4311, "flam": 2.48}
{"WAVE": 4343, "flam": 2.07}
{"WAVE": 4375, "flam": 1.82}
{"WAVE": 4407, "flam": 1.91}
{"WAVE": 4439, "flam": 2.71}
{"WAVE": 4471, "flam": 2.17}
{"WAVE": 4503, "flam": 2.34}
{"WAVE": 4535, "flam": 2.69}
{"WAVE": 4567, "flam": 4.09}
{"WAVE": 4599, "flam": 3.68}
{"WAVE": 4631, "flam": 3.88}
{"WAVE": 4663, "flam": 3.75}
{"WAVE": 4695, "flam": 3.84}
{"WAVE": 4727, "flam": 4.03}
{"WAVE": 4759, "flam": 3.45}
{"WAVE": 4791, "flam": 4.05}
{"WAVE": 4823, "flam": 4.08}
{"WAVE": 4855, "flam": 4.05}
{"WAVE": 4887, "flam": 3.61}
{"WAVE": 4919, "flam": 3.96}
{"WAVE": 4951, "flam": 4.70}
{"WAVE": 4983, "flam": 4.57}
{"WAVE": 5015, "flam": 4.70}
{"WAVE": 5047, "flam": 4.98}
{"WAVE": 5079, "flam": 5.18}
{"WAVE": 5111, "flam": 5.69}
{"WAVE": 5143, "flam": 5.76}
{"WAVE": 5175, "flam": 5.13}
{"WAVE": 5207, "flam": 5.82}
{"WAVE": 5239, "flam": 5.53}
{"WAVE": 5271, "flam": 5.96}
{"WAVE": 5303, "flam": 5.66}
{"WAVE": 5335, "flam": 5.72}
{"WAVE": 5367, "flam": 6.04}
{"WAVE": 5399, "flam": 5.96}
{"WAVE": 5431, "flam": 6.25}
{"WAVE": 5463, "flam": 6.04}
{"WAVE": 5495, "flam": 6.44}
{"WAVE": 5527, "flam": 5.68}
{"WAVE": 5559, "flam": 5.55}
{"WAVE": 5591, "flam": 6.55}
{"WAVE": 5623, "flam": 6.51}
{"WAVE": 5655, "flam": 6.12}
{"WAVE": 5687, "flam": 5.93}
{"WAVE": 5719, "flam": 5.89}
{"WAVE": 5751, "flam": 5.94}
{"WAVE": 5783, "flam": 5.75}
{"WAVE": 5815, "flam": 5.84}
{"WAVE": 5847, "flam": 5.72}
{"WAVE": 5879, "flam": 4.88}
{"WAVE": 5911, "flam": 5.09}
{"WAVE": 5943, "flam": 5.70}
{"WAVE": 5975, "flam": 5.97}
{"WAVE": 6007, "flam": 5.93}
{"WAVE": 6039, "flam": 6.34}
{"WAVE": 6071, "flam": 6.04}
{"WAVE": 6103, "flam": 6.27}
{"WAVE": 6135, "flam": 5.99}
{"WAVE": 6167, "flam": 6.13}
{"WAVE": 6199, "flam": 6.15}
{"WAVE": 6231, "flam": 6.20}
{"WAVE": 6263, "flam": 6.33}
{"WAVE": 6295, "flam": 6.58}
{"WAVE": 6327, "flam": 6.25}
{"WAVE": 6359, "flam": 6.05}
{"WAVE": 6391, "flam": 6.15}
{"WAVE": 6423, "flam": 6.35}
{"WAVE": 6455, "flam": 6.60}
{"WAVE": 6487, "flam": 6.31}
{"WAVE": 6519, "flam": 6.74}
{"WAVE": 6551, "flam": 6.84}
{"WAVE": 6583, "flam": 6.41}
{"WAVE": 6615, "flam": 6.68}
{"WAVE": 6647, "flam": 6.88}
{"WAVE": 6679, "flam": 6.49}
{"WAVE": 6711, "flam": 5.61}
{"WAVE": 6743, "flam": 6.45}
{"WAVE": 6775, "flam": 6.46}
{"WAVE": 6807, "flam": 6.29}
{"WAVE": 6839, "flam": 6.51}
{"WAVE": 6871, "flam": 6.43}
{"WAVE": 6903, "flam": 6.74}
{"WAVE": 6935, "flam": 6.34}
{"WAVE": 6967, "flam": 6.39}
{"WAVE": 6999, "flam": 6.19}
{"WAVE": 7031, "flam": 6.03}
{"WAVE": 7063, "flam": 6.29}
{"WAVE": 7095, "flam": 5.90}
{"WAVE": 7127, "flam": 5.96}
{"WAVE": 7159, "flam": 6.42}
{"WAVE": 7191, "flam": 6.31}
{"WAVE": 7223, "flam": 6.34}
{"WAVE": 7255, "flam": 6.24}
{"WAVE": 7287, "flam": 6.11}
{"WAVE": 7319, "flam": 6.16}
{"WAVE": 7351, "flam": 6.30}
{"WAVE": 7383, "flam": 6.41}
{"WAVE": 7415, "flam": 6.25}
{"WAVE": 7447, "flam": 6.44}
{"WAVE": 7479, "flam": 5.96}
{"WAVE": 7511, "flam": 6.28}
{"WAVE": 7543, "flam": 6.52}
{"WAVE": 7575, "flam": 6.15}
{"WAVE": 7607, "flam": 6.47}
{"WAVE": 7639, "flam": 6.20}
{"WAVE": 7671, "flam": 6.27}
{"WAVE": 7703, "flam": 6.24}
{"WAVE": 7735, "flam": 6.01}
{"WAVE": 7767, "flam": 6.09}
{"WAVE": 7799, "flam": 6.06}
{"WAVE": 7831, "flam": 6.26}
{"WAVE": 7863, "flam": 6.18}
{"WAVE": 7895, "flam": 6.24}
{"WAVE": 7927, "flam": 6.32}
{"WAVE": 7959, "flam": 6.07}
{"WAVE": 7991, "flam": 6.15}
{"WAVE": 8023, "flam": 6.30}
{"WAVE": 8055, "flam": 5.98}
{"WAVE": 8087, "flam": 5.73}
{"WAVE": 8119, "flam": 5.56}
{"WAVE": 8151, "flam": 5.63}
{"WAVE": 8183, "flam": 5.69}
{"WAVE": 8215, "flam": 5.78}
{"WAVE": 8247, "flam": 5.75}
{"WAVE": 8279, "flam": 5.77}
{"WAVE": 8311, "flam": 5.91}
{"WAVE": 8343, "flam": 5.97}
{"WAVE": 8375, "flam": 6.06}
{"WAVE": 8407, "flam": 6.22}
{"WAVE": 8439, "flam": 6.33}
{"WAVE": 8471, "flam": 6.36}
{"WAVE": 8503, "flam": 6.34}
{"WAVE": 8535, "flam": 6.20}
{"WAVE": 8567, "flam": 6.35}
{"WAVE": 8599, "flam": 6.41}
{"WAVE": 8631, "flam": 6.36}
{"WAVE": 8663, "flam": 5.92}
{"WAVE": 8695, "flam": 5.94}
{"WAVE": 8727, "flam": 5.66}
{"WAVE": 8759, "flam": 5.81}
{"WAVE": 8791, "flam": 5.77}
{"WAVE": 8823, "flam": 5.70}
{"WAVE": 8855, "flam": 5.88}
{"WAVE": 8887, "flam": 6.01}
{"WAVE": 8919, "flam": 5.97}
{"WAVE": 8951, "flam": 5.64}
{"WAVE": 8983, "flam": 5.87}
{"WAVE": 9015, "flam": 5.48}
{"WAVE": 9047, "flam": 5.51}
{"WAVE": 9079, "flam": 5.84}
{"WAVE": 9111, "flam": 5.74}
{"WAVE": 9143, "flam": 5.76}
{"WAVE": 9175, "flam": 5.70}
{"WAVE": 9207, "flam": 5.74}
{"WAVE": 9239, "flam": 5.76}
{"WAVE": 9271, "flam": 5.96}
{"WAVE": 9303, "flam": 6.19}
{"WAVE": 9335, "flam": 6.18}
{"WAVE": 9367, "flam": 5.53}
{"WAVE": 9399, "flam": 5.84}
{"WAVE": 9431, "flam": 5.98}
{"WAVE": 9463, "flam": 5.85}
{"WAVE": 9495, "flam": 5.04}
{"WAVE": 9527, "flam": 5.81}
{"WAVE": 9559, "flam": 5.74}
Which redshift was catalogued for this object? 0.138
